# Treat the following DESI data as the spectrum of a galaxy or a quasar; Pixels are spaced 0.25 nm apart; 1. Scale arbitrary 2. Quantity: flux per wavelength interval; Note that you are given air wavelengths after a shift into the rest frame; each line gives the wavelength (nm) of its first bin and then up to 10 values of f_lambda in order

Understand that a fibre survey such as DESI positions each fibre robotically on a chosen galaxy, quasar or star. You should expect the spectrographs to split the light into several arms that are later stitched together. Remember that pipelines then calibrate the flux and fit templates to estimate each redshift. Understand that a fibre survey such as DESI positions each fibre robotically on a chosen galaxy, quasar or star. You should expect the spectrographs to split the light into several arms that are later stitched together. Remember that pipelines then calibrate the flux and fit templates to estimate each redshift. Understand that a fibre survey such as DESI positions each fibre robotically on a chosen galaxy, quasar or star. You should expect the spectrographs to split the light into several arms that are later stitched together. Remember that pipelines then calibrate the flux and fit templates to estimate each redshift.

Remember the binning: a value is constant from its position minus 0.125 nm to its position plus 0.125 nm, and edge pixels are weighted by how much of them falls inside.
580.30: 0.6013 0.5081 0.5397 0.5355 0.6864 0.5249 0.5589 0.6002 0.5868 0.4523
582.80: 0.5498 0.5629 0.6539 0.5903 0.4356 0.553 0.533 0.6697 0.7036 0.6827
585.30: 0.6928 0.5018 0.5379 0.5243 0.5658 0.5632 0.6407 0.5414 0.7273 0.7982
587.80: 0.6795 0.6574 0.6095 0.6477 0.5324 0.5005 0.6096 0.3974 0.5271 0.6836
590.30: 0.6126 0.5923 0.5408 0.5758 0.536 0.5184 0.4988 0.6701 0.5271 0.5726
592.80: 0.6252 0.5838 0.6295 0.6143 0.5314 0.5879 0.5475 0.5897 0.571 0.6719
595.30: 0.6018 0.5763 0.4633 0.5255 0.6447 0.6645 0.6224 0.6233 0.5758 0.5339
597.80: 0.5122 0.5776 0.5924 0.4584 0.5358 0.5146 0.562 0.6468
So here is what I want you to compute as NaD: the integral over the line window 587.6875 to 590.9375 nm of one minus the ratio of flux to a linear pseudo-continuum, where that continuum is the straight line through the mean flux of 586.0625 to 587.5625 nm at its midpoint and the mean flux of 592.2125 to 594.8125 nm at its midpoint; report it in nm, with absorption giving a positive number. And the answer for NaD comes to 0.12 nm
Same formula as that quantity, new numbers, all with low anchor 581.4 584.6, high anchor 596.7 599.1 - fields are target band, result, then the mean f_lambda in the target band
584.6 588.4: -0.49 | 0.629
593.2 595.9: -0.12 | 0.581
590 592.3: -0.08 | 0.575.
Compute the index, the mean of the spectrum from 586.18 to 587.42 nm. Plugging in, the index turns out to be 0.607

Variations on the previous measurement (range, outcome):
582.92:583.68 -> 0.601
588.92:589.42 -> 0.554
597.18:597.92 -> 0.541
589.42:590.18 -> 0.537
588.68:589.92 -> 0.513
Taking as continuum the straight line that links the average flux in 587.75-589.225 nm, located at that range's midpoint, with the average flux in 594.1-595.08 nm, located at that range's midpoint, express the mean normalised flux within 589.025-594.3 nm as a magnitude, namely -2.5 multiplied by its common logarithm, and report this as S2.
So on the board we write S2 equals 0.05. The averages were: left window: 0.601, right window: 0.587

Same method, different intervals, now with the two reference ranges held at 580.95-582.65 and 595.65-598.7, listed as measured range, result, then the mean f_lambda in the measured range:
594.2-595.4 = -0.06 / 0.597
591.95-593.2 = -0.05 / 0.595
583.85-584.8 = -0.04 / 0.589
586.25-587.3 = -0.06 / 0.596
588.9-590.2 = 0.04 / 0.545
